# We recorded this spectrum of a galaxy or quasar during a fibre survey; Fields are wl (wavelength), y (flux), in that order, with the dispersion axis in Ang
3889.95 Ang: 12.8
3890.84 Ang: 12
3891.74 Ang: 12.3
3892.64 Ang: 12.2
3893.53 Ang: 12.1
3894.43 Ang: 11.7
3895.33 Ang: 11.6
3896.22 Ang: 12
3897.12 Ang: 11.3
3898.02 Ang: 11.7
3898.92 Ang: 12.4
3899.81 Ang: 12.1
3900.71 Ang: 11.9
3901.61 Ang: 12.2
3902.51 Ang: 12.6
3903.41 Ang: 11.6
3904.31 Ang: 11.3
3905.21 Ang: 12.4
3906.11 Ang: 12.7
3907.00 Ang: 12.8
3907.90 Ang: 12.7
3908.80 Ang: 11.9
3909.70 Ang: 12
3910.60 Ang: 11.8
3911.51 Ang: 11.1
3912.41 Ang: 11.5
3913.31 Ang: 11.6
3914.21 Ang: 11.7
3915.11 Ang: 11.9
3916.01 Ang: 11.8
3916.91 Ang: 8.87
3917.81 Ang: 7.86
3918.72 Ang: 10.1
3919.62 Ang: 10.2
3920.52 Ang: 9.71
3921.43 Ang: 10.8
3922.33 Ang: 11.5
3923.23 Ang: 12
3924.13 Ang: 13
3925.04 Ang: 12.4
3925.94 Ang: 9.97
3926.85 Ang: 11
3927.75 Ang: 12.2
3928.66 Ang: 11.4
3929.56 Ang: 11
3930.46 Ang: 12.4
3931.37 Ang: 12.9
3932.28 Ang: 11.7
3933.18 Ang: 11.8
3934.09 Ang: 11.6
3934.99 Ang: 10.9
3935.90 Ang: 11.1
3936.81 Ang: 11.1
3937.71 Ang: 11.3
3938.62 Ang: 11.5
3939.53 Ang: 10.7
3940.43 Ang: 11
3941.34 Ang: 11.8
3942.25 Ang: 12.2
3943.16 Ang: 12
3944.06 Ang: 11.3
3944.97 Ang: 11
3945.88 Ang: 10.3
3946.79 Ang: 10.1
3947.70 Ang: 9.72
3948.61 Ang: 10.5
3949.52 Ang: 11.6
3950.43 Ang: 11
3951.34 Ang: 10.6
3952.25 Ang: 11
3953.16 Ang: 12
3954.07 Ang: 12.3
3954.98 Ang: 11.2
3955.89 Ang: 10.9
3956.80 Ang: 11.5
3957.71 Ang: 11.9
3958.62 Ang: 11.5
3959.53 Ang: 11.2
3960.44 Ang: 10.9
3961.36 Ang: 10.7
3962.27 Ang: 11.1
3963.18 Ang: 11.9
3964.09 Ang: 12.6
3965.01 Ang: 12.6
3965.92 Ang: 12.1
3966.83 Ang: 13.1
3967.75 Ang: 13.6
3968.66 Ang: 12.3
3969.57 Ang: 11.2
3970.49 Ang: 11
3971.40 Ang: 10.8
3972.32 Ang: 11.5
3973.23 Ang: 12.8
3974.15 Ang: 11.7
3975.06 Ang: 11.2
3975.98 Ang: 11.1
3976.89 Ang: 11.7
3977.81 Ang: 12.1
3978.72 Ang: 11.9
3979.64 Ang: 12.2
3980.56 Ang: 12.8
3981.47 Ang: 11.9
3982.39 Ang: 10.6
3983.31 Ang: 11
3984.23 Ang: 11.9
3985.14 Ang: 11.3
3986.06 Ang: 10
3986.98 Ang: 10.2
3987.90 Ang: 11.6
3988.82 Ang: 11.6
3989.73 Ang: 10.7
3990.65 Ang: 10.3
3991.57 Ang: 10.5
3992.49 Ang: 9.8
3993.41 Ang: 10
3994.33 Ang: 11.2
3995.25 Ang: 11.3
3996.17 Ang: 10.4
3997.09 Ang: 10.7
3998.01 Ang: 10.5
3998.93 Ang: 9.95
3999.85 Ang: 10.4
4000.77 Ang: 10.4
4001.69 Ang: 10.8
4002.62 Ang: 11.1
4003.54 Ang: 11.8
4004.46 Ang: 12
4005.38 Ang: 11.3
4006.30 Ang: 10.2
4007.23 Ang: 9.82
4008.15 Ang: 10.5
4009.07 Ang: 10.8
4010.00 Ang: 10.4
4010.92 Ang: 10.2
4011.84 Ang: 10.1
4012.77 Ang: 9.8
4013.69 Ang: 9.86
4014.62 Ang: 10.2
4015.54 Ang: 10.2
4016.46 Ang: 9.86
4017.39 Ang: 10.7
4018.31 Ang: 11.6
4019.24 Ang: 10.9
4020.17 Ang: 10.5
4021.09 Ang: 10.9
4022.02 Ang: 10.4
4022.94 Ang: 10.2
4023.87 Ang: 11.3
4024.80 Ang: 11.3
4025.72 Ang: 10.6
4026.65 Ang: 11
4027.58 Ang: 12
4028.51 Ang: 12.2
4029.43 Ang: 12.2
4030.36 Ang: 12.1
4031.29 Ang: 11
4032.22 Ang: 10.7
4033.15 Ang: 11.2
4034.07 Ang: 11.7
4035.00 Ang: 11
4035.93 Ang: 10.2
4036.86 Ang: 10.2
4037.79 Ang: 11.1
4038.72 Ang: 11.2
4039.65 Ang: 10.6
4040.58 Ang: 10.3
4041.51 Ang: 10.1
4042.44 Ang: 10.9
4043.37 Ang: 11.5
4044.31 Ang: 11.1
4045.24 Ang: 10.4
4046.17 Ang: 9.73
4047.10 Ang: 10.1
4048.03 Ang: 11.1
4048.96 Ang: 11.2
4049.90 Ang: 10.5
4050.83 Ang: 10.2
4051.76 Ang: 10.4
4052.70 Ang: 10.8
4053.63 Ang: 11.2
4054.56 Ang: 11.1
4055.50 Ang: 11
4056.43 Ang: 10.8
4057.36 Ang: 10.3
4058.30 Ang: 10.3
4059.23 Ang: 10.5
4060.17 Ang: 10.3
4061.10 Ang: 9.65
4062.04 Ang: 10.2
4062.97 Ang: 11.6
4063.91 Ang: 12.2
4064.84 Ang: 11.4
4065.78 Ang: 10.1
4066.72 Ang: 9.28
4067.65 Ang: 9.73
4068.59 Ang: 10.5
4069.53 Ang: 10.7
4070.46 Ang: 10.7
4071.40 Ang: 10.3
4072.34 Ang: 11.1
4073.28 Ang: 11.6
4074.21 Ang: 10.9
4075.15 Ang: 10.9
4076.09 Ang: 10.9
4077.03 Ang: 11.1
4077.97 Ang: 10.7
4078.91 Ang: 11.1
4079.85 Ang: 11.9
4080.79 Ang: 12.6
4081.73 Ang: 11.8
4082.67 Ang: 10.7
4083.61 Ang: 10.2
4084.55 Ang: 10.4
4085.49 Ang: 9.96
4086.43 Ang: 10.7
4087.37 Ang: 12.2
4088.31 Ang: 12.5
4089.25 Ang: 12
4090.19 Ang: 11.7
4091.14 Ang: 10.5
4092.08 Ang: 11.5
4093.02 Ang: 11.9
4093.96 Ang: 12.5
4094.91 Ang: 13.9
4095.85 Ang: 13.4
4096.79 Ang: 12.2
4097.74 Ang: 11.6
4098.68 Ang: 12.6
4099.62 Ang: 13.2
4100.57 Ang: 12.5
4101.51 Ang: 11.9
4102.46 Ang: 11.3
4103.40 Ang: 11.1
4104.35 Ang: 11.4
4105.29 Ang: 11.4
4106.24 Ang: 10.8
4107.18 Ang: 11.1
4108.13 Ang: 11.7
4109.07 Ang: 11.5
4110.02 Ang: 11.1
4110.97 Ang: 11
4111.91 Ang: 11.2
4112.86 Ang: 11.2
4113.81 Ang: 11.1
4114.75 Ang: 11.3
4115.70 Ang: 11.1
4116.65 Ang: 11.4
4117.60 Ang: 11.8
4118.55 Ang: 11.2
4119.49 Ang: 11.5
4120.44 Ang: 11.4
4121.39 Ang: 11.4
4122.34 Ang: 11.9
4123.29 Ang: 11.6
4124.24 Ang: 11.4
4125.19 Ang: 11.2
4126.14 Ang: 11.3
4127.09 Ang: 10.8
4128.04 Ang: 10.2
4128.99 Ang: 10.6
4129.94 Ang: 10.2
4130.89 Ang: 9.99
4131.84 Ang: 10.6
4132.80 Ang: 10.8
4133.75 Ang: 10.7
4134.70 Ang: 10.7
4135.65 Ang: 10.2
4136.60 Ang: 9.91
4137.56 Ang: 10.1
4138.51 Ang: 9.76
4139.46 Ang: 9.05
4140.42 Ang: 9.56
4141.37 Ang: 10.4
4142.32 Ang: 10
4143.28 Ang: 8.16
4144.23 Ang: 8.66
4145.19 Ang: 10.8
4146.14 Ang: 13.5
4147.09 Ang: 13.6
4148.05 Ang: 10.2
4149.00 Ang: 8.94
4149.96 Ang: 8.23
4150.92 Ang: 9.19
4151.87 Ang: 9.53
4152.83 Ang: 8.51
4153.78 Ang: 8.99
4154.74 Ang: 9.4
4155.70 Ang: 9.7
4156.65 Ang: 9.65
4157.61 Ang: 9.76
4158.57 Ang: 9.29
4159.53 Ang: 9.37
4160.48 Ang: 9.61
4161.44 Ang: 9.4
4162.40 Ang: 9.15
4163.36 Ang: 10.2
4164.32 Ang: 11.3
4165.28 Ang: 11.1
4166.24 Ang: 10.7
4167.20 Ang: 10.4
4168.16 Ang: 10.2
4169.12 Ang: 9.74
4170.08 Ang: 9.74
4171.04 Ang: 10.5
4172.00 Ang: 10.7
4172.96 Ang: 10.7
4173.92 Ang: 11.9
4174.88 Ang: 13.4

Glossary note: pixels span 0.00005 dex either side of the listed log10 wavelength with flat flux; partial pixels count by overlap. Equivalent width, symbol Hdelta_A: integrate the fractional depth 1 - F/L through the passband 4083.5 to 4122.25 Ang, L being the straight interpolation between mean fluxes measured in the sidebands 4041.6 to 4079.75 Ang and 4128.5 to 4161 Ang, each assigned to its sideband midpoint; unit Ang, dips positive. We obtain -4.8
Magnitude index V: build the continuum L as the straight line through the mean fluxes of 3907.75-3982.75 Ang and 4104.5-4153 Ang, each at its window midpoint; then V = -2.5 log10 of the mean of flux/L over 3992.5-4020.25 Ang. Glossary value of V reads 0.06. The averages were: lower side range 11.4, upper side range 10.7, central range 10.6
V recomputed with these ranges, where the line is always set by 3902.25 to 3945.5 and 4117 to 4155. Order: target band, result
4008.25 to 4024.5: 0.052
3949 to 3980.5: -0.042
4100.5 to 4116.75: -0.076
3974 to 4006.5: 0.006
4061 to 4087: -0.013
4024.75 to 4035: -0.051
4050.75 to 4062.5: 0.027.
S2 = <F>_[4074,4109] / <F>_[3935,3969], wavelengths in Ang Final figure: 1.0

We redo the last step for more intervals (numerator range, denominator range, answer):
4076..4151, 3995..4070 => 1.04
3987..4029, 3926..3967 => 0.94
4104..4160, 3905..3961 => 0.93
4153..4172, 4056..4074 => 0.93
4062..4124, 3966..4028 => 1.03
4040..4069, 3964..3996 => 0.92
